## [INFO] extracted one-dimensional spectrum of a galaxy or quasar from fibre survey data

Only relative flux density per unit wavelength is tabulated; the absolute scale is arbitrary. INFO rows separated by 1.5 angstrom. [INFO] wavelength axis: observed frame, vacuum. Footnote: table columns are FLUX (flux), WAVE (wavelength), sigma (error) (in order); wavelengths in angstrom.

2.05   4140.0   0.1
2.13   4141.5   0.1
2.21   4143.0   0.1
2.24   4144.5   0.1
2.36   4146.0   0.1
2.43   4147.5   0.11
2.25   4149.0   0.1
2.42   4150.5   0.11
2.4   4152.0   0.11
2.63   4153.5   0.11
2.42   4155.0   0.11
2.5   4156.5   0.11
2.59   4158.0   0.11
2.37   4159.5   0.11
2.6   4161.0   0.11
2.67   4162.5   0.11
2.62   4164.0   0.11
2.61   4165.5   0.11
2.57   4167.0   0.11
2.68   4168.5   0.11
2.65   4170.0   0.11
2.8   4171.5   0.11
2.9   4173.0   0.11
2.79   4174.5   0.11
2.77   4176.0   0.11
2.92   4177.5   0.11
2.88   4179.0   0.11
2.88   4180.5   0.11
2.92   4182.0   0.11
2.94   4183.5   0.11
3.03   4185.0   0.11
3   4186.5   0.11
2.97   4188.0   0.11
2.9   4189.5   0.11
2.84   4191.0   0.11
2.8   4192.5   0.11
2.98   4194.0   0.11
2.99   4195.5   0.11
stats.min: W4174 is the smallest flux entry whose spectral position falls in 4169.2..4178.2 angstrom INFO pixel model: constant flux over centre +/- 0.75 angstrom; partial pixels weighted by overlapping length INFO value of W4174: 2.65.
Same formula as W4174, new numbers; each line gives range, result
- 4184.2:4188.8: 2.97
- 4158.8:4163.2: 2.37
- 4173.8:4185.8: 2.77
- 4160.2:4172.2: 2.57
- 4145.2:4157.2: 2.25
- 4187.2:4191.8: 2.84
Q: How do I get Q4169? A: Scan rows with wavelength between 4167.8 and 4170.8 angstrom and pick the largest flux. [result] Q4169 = 2.68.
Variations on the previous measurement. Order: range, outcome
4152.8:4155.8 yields 2.63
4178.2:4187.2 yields 3.03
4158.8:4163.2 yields 2.67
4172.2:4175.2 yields 2.9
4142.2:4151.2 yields 2.43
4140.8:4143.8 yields 2.21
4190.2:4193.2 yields 2.84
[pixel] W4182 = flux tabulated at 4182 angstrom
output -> 2.92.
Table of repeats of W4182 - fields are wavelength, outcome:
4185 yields 3.03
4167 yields 2.57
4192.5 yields 2.8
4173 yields 2.9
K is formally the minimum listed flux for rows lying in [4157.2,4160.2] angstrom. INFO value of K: 2.37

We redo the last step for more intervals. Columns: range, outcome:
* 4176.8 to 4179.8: 2.88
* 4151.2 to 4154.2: 2.4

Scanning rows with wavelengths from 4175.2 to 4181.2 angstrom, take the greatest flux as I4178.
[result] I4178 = 2.92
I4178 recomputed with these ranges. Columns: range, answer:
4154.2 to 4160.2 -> 2.59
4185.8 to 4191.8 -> 3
